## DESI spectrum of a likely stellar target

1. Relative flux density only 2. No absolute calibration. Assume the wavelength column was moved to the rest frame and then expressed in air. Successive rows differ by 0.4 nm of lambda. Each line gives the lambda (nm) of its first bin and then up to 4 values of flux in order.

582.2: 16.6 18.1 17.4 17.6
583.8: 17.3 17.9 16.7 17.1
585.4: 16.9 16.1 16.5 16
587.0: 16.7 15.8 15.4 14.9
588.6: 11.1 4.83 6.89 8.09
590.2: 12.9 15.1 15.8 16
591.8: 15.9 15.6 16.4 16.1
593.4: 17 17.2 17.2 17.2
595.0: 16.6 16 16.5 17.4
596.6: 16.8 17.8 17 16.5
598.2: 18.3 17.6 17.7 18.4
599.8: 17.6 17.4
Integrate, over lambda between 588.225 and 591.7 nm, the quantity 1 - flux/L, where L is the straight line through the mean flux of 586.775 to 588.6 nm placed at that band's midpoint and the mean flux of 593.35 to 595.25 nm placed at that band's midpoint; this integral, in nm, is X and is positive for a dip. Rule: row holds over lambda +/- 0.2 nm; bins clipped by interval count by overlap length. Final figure 0.926 nm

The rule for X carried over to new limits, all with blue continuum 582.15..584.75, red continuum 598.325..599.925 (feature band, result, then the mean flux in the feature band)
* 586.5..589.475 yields 0.80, 12.8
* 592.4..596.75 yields 0.24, 16.8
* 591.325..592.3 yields 0.10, 15.8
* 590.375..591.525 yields 0.14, 15.5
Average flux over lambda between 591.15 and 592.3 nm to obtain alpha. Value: 15.9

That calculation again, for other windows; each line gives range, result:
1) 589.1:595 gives 14.7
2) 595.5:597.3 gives 17.1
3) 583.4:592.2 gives 14.6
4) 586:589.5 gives 13.3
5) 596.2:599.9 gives 17.5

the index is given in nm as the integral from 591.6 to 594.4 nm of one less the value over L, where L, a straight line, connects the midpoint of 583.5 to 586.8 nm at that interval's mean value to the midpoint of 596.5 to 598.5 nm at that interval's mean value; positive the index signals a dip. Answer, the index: 0.11 nm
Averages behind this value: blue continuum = 16.8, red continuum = 17.3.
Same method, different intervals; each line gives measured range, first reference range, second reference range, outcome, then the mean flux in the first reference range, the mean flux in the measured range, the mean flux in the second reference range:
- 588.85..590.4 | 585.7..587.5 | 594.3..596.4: 0.77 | 16.2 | 8.29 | 16.8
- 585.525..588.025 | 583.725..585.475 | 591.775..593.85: 0.13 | 17.2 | 16.1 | 16.3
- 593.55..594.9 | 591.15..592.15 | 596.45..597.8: -0.06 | 15.9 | 17.1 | 17.1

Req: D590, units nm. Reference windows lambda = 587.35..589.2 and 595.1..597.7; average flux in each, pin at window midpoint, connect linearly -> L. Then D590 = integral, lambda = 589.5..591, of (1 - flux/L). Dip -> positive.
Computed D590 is 0.13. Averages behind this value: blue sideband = 12.1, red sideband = 16.9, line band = 12.2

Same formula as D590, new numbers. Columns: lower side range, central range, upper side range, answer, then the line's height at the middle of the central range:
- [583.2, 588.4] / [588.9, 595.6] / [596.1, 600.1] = 0.99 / 17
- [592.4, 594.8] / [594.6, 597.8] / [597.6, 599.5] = 0.08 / 17.3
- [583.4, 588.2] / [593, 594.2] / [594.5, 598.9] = 0.00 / 16.9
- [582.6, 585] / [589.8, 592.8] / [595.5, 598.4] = 0.41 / 17.3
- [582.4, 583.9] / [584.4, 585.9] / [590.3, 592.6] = 0.03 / 17.1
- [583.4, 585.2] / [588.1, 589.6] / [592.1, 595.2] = 0.70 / 17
